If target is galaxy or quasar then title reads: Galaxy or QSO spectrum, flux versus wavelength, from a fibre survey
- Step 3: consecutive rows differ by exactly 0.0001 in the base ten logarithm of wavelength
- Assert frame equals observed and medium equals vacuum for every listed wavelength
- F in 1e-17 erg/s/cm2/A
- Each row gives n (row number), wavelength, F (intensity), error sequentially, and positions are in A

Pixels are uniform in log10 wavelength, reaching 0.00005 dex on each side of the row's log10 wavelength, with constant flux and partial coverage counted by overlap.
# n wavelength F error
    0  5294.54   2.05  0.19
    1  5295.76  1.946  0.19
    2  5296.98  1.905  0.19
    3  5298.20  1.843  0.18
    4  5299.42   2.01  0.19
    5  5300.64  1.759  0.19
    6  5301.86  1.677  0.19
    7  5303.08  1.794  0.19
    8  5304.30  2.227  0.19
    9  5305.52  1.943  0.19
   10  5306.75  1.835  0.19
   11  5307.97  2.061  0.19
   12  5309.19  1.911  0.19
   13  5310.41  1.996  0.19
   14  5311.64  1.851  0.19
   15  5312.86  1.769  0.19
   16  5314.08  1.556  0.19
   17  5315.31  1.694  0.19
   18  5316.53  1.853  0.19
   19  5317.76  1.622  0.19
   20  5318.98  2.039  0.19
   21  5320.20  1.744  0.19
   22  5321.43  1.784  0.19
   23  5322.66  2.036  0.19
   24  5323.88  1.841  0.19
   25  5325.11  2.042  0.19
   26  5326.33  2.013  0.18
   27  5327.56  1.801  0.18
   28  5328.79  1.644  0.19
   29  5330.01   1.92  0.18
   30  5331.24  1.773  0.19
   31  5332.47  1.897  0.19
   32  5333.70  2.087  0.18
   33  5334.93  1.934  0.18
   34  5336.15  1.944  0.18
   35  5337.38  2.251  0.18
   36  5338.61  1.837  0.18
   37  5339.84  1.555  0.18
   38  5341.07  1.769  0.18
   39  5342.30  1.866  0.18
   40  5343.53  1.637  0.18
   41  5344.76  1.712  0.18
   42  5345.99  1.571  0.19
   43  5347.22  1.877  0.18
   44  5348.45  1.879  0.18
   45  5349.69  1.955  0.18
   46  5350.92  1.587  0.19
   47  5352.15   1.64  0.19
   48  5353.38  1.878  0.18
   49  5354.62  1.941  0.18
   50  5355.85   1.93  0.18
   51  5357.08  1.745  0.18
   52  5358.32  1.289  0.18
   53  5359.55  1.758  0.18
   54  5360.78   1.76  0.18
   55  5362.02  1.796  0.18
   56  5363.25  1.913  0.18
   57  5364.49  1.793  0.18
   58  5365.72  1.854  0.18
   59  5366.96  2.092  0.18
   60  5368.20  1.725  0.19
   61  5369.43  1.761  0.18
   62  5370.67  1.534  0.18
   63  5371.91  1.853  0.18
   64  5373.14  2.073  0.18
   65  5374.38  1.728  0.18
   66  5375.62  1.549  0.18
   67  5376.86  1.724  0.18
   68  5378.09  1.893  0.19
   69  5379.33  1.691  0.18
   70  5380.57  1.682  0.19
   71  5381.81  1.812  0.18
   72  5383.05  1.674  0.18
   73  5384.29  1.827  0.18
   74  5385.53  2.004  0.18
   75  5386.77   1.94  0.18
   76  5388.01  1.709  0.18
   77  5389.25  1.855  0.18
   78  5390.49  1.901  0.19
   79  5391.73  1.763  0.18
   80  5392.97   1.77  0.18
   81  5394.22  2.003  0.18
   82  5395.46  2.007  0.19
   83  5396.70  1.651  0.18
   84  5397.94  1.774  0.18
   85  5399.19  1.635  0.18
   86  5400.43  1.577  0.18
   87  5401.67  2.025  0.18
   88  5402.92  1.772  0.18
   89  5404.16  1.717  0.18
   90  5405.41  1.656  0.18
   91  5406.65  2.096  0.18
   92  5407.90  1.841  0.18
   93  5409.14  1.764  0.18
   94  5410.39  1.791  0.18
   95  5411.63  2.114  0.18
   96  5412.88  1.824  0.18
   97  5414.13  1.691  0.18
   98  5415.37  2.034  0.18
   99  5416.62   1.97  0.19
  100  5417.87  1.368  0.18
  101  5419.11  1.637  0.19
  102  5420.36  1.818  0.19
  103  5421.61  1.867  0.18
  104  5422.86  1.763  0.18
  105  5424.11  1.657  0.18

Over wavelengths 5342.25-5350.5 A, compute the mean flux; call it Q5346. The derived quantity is 1.77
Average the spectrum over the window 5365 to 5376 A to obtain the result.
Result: 1.8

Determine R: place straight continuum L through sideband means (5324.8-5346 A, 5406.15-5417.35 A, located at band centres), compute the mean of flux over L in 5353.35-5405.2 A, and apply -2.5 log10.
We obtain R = 0.05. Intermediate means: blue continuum 1.85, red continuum 1.9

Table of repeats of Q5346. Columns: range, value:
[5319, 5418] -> 1.82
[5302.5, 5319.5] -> 1.87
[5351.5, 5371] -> 1.78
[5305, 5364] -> 1.83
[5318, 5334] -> 1.88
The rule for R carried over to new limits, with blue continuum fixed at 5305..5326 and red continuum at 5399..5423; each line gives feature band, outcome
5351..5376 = 0.03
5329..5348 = 0.00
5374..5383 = 0.06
